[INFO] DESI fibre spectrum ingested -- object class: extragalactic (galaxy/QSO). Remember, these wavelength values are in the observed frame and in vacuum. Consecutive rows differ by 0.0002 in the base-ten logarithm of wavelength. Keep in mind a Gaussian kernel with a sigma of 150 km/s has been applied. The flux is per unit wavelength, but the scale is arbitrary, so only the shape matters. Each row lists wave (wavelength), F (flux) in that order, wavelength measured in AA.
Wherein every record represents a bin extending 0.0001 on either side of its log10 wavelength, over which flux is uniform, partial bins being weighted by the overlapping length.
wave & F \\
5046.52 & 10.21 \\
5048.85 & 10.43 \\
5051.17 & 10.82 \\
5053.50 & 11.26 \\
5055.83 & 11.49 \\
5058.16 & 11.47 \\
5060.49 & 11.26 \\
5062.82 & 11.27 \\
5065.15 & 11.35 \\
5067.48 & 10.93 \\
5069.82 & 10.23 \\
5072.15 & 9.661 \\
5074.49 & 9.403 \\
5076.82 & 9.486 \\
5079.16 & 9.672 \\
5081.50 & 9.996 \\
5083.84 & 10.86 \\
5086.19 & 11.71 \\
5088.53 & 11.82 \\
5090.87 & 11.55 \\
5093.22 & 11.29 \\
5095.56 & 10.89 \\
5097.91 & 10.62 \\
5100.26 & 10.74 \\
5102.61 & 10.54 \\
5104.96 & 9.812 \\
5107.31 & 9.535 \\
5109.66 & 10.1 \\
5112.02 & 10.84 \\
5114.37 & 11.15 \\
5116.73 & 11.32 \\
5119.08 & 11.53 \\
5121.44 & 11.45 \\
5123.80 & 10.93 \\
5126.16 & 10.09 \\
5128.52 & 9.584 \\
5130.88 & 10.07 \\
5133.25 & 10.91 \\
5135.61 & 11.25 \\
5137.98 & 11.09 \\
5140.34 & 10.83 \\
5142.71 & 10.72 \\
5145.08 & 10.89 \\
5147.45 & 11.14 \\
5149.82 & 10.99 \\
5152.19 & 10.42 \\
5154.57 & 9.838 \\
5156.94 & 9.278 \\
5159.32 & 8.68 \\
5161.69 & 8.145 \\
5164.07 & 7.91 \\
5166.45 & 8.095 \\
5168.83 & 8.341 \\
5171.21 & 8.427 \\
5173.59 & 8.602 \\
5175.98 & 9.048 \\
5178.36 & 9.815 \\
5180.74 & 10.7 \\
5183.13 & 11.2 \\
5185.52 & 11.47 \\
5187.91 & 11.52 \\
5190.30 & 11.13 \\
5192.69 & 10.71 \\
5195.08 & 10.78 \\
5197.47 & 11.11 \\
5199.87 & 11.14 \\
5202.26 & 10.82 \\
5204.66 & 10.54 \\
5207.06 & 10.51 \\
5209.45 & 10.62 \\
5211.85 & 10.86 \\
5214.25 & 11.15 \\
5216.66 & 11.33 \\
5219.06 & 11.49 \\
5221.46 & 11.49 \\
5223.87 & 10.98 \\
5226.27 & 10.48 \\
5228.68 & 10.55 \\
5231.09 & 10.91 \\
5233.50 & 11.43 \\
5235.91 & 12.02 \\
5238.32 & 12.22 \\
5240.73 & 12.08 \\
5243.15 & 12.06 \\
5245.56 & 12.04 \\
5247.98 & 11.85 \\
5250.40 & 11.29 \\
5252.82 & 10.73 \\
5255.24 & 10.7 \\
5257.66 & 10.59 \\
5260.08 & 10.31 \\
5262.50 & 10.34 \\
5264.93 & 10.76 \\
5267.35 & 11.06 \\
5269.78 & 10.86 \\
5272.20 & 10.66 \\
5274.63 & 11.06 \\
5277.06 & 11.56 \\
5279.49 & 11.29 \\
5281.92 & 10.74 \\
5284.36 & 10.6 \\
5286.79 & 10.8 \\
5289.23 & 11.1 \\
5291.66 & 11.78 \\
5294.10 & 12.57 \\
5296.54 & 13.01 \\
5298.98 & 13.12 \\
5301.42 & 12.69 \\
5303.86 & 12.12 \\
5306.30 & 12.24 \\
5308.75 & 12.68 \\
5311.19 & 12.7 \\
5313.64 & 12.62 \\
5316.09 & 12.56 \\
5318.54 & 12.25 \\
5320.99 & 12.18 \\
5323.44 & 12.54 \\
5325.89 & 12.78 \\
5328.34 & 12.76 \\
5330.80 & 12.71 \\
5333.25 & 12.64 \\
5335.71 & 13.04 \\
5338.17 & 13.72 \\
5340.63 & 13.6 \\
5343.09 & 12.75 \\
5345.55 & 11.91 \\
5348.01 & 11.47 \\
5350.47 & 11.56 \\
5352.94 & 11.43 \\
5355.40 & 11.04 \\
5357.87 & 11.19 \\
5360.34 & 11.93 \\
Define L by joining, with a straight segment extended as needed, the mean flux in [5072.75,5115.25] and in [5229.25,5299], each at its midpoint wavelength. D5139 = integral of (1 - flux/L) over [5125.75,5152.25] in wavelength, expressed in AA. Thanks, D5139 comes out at 0.1 AA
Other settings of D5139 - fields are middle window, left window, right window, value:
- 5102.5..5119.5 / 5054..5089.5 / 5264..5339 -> 0.6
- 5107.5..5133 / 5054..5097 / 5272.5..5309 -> 0.8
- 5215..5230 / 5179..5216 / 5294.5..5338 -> 0.3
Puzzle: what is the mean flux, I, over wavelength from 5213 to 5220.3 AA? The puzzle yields 11.3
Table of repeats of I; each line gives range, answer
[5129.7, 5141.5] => 10.8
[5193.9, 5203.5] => 11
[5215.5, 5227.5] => 11.2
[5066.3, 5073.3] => 10.3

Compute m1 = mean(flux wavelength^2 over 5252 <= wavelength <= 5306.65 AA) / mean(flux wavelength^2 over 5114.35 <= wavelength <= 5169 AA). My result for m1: 1.17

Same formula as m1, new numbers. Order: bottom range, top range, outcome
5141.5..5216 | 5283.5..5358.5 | 1.28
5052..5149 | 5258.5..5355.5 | 1.20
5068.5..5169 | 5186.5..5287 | 1.12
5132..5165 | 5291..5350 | 1.32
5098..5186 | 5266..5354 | 1.27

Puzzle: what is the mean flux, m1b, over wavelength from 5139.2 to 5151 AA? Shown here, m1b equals 10.9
